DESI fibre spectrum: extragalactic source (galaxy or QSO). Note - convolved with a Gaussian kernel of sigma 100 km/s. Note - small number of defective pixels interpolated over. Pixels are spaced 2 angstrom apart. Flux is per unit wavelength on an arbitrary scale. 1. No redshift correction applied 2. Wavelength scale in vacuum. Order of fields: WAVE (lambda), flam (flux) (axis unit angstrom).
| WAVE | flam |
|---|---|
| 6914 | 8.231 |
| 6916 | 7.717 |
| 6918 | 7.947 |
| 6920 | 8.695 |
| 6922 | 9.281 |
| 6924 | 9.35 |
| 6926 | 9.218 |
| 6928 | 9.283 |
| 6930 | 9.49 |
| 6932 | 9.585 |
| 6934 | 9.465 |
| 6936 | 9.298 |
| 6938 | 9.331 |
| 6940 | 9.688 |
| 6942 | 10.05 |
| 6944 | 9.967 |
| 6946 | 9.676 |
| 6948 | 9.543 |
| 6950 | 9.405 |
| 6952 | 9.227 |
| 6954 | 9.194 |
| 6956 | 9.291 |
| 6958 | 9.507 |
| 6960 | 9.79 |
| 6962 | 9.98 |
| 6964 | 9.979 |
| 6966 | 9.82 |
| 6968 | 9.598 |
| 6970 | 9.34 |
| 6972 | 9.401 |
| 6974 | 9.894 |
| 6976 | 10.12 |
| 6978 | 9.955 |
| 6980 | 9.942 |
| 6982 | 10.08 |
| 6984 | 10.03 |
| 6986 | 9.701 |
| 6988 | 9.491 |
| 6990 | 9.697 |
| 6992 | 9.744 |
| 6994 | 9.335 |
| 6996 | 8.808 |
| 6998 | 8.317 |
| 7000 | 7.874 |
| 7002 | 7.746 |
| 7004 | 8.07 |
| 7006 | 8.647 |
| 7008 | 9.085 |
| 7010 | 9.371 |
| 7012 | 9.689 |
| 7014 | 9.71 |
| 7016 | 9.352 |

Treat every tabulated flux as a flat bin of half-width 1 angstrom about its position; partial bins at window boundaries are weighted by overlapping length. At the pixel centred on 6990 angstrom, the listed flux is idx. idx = 9.697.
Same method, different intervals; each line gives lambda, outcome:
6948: 9.543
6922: 9.281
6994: 9.335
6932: 9.585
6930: 9.49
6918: 7.947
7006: 8.647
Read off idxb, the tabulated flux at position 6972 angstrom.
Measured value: 9.401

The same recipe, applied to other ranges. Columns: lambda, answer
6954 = 9.194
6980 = 9.942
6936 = 9.298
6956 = 9.291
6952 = 9.227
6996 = 8.808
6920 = 8.695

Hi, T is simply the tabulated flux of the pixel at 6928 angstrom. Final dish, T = 9.283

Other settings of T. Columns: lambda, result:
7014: 9.71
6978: 9.955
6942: 10.05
